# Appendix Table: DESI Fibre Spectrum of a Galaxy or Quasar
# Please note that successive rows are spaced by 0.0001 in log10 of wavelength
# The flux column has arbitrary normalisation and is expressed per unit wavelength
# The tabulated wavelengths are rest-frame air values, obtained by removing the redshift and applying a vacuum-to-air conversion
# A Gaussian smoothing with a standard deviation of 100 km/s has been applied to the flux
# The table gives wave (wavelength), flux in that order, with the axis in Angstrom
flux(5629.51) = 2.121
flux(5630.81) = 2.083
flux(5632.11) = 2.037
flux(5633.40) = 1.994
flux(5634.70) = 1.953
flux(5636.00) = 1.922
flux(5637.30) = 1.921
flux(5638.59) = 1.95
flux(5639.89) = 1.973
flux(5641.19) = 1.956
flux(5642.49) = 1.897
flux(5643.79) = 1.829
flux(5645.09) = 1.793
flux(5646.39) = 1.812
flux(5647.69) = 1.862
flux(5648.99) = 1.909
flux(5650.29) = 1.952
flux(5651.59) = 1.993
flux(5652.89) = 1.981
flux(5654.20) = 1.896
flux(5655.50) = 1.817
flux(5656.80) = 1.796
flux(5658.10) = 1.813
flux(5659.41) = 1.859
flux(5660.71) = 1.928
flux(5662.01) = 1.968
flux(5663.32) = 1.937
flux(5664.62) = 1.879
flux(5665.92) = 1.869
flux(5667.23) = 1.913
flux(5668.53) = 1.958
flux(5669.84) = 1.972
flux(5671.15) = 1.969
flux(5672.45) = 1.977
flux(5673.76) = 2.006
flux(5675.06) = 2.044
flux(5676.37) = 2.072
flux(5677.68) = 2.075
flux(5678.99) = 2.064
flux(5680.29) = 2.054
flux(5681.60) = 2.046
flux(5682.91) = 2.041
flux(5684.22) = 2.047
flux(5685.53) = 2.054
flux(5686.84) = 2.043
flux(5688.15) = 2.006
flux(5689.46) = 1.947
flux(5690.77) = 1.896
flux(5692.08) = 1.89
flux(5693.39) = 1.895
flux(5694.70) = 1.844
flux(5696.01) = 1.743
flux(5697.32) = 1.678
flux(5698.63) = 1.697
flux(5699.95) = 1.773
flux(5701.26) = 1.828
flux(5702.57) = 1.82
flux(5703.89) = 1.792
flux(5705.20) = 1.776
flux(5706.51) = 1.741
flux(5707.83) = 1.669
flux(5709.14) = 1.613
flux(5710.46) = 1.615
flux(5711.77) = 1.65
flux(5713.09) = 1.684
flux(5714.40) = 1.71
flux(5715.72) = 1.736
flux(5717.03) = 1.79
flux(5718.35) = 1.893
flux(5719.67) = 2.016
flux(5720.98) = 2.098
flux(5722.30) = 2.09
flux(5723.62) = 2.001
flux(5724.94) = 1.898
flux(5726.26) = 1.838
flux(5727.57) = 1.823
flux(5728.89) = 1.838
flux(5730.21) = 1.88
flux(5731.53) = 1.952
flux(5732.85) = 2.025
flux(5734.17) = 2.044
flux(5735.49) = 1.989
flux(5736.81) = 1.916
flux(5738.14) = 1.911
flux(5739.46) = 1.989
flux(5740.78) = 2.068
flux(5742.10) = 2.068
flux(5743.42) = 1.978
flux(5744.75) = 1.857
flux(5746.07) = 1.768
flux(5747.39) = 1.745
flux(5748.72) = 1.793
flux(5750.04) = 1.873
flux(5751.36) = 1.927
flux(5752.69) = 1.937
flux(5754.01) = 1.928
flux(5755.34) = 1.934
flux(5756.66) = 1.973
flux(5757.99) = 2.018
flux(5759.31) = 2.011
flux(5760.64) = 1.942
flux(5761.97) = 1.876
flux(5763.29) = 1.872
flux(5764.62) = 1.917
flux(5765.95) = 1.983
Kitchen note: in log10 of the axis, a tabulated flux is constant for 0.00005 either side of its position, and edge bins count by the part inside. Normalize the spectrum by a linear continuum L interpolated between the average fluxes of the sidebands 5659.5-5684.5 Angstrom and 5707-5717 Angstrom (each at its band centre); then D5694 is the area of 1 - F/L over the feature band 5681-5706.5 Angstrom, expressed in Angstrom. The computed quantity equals -0.9 Angstrom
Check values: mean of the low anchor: 1.99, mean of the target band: 1.88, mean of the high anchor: 1.68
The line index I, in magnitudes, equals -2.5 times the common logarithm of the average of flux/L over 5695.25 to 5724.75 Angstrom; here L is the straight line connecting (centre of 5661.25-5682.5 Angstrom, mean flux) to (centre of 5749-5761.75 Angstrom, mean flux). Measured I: 0.10 mag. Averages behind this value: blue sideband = 1.99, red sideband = 1.94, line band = 1.79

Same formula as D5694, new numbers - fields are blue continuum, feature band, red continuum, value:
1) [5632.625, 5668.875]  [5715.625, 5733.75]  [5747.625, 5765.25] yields -0.1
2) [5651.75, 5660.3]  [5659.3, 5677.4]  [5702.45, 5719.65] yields -1.2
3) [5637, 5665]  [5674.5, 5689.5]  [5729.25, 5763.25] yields -1.1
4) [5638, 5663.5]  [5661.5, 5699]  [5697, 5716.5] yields -3.1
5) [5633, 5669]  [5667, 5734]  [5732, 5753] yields 0.9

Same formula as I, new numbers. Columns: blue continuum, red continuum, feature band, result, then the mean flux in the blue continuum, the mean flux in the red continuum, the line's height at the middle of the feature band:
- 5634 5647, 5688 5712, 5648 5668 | -0.020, 1.9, 1.78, 1.87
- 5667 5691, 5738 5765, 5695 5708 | 0.133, 2.01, 1.92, 1.99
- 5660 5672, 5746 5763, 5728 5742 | -0.028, 1.93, 1.91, 1.91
